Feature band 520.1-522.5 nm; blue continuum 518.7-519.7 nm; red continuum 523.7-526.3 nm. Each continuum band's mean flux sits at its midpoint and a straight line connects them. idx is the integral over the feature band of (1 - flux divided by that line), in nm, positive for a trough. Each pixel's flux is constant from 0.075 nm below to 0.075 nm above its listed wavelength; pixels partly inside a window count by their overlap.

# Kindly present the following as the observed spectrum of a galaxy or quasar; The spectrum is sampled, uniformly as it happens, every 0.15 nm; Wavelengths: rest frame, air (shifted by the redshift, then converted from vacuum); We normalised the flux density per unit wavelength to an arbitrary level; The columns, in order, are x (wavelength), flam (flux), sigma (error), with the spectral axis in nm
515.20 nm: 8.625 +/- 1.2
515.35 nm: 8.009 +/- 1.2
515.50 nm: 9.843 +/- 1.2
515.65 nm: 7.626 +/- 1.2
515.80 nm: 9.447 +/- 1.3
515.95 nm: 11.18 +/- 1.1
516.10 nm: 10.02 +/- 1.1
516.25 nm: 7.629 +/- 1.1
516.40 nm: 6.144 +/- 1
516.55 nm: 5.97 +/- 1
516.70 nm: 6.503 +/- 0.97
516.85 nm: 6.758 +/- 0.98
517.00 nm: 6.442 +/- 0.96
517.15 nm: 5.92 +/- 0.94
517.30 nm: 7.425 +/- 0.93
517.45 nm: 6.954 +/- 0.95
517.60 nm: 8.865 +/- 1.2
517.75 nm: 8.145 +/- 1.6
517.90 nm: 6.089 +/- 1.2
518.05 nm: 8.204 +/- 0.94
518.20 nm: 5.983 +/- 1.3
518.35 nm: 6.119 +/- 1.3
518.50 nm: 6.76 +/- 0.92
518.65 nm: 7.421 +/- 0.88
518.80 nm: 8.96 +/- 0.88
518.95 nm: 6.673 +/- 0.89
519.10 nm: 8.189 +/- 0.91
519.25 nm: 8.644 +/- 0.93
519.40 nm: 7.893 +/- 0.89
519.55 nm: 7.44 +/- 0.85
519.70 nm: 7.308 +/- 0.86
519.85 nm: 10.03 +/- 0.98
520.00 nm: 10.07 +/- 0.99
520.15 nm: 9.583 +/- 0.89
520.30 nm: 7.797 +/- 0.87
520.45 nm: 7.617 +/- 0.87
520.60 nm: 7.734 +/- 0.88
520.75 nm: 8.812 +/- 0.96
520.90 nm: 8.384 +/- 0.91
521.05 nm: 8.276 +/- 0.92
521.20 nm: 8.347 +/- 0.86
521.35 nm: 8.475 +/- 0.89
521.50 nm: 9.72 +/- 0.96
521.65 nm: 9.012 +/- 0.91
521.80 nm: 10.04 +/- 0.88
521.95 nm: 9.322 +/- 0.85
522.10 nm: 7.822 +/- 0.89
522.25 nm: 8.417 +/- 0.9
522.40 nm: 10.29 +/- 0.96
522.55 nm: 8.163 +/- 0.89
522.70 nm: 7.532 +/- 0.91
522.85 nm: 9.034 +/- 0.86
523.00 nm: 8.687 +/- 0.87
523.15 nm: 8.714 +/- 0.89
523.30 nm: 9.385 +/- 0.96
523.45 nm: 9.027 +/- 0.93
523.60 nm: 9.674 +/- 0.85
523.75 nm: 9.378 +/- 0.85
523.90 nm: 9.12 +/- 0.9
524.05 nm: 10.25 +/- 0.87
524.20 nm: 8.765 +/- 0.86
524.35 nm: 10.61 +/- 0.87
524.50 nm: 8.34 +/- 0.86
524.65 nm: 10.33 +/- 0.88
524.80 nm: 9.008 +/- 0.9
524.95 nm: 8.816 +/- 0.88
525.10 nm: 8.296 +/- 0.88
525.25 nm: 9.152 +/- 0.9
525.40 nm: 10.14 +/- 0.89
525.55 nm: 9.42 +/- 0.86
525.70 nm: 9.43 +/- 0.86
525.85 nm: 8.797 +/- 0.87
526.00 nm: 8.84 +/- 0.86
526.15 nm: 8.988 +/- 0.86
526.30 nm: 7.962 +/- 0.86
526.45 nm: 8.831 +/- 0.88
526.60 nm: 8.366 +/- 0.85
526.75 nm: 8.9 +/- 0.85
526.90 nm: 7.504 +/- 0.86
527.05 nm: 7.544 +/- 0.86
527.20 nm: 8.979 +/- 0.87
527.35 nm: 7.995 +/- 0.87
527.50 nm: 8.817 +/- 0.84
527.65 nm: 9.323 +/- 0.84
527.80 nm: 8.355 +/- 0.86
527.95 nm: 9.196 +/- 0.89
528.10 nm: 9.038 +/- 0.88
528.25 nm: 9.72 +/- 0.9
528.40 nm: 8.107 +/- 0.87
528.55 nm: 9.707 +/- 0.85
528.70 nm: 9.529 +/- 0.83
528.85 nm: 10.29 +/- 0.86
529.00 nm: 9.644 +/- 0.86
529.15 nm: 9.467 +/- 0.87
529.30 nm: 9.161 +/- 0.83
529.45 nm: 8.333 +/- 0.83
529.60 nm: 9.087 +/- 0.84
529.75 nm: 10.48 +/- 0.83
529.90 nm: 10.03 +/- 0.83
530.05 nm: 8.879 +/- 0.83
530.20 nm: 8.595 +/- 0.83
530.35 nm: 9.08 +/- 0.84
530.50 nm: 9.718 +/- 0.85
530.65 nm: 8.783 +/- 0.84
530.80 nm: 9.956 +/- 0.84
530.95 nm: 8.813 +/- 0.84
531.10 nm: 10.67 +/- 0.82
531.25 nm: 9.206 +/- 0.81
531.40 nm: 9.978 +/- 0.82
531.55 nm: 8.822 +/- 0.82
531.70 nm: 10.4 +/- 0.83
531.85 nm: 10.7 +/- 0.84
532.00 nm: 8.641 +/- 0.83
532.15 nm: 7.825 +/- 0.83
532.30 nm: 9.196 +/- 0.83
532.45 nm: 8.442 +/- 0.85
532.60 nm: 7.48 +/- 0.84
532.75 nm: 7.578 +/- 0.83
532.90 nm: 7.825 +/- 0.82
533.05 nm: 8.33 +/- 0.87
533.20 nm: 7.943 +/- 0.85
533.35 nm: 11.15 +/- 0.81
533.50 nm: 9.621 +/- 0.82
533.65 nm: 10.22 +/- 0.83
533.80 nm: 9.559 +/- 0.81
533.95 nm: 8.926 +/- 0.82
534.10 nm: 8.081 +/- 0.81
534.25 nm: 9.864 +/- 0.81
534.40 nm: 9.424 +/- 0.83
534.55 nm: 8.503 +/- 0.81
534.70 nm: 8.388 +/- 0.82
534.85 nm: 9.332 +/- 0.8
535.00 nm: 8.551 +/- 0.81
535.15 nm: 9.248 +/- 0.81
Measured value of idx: -0.09 nm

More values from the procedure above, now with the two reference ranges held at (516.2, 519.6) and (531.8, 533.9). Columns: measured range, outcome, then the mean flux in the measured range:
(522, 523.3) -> -0.156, 8.64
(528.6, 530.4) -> -0.191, 9.39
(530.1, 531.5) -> -0.123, 9.4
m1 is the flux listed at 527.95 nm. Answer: 9.196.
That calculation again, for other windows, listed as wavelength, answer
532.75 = 7.578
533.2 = 7.943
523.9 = 9.12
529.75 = 10.48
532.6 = 7.48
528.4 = 8.107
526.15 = 8.988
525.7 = 9.43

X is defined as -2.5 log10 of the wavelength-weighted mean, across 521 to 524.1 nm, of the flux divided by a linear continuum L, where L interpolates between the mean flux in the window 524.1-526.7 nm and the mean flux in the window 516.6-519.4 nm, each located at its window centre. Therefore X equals -0.08 mag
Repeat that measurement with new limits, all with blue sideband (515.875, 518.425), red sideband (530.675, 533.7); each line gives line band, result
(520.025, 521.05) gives -0.09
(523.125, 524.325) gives -0.16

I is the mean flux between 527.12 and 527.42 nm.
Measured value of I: 8.48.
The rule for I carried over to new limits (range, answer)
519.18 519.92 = 8.25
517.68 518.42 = 6.9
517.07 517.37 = 6.66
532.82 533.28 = 8.06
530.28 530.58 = 9.39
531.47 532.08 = 9.63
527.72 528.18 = 8.88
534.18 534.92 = 9.1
